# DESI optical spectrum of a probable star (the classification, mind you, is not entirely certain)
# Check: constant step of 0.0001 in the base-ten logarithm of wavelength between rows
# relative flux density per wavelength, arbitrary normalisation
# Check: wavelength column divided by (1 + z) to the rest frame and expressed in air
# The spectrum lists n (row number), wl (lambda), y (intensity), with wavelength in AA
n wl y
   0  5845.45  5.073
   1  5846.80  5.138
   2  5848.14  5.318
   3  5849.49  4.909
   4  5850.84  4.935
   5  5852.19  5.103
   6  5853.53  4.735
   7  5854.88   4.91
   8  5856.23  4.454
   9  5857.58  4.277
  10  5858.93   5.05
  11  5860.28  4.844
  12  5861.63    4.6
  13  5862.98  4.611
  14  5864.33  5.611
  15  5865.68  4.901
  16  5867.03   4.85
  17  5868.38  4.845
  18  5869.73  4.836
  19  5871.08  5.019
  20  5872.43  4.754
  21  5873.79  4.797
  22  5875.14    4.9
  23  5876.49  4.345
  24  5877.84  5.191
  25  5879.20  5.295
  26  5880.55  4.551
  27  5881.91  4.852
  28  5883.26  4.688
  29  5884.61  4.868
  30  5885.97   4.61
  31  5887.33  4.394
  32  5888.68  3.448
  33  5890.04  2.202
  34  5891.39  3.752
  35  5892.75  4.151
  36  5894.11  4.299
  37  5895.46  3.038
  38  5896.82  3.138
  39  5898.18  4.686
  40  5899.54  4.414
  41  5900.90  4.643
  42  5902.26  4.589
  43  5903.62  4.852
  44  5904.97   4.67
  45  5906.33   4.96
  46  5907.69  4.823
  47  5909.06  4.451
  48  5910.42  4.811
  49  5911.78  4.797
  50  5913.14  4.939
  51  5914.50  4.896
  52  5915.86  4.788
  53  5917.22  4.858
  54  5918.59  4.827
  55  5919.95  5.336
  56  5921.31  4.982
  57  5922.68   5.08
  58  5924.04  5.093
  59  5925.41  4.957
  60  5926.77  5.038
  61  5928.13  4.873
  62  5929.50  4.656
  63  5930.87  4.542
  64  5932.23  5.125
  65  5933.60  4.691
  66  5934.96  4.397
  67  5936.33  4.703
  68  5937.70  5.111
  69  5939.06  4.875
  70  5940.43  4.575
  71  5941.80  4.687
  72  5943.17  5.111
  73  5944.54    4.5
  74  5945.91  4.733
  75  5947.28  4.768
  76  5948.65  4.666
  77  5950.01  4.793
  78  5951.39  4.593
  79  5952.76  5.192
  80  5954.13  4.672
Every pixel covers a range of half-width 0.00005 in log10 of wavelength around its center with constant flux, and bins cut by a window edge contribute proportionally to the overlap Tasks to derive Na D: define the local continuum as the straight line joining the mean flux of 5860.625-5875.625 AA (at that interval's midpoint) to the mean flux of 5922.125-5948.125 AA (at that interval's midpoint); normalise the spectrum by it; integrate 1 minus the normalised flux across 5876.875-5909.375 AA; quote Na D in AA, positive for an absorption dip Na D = 3.4 AA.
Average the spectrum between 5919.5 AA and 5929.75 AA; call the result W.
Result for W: 5.01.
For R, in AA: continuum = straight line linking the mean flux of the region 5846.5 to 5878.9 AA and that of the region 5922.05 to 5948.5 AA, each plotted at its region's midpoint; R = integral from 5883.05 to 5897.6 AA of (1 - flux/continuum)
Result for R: 3.0 AA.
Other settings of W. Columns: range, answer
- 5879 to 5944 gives 4.6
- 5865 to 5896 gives 4.47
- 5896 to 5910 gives 4.51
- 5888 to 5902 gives 3.8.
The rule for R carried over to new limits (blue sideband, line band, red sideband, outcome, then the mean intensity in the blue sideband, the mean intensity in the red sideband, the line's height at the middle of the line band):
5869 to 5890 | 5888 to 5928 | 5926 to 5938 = 1.8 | 4.63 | 4.78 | 4.71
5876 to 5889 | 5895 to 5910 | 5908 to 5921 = 1.2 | 4.66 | 4.86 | 4.78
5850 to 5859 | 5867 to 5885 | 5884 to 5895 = -2.5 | 4.76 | 3.94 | 4.26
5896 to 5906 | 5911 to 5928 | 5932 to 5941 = -1.3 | 4.43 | 4.77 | 4.6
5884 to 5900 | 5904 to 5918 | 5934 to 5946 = -1.9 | 3.9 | 4.74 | 4.24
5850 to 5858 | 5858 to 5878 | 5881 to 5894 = -1.7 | 4.75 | 4.12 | 4.49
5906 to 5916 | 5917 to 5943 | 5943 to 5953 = -0.5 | 4.8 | 4.76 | 4.78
